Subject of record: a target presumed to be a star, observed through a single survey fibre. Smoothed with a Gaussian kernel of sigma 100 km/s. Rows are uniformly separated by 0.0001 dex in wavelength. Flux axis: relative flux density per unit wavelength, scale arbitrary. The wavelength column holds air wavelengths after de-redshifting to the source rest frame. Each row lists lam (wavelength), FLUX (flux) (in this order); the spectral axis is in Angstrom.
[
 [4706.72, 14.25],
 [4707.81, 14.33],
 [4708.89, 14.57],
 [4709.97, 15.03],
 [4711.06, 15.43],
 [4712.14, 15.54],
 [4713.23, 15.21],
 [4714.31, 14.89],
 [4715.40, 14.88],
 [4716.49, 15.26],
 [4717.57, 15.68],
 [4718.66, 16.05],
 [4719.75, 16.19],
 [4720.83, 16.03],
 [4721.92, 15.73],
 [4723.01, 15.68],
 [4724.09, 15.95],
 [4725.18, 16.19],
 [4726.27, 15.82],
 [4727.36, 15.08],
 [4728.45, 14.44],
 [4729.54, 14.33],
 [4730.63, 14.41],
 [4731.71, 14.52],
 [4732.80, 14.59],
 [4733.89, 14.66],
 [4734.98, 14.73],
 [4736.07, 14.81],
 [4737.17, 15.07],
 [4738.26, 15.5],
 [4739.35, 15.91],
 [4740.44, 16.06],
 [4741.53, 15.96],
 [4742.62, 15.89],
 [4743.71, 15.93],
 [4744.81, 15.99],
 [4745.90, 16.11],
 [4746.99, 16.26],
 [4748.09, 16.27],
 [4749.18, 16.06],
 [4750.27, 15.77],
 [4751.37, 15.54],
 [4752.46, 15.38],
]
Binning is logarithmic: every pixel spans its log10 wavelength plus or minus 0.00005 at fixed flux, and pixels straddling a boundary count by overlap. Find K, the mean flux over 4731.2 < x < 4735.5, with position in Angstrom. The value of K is 14.6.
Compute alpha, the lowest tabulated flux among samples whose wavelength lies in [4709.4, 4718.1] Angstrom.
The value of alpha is 14.88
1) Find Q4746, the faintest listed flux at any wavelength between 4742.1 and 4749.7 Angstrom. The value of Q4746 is 15.89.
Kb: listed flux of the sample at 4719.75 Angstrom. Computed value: 16.19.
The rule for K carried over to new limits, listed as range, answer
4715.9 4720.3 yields 15.8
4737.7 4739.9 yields 15.7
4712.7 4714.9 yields 15.1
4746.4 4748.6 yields 16.2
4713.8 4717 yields 15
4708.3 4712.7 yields 15.1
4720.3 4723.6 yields 15.8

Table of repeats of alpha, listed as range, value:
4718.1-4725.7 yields 15.68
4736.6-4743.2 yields 15.07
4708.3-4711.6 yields 14.57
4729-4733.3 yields 14.33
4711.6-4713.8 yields 15.21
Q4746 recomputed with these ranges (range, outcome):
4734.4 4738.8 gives 14.73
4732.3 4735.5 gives 14.59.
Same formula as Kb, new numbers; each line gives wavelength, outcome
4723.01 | 15.68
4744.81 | 15.99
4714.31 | 14.89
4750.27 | 15.77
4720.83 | 16.03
